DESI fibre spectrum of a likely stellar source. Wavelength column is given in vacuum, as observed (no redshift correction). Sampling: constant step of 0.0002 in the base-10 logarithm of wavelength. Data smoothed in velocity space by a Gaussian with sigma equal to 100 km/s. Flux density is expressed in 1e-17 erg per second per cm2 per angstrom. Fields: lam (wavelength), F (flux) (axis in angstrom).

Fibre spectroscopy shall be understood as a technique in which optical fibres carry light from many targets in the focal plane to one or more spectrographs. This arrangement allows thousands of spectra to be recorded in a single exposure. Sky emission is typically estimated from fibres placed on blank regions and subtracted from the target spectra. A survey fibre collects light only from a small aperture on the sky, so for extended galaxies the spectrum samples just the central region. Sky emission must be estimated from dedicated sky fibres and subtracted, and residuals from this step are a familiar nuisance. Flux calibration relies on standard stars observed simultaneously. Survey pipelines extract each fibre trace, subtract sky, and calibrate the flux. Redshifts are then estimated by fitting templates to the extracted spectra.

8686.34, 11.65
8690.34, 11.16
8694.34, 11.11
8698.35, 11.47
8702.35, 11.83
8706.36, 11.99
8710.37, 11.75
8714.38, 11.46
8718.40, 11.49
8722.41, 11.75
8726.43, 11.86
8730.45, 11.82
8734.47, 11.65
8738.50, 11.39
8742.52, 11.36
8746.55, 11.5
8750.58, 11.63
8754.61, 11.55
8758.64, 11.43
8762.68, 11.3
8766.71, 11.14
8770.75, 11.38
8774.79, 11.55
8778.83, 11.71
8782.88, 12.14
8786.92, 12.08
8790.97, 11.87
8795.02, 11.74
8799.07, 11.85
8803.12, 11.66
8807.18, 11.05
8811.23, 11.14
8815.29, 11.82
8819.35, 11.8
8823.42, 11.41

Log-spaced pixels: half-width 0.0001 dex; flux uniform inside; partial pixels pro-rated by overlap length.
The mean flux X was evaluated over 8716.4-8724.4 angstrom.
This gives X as 11.6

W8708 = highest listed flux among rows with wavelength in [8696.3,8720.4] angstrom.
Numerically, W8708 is 11.99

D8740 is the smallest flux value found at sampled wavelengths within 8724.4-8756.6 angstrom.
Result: 11.36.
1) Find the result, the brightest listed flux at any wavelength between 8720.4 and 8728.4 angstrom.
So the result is 11.86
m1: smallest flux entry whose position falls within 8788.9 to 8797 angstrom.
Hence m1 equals 11.74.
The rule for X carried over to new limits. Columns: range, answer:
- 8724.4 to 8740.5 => 11.7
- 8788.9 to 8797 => 11.8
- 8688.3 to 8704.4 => 11.4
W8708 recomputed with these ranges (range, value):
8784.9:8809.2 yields 12.08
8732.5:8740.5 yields 11.65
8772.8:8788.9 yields 12.14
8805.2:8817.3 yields 11.82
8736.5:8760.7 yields 11.63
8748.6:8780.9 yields 11.71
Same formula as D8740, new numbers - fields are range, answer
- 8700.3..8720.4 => 11.46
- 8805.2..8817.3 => 11.05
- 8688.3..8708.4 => 11.11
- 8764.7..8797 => 11.14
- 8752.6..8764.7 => 11.3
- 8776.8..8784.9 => 11.71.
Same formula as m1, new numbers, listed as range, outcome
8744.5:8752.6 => 11.5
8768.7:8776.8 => 11.38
